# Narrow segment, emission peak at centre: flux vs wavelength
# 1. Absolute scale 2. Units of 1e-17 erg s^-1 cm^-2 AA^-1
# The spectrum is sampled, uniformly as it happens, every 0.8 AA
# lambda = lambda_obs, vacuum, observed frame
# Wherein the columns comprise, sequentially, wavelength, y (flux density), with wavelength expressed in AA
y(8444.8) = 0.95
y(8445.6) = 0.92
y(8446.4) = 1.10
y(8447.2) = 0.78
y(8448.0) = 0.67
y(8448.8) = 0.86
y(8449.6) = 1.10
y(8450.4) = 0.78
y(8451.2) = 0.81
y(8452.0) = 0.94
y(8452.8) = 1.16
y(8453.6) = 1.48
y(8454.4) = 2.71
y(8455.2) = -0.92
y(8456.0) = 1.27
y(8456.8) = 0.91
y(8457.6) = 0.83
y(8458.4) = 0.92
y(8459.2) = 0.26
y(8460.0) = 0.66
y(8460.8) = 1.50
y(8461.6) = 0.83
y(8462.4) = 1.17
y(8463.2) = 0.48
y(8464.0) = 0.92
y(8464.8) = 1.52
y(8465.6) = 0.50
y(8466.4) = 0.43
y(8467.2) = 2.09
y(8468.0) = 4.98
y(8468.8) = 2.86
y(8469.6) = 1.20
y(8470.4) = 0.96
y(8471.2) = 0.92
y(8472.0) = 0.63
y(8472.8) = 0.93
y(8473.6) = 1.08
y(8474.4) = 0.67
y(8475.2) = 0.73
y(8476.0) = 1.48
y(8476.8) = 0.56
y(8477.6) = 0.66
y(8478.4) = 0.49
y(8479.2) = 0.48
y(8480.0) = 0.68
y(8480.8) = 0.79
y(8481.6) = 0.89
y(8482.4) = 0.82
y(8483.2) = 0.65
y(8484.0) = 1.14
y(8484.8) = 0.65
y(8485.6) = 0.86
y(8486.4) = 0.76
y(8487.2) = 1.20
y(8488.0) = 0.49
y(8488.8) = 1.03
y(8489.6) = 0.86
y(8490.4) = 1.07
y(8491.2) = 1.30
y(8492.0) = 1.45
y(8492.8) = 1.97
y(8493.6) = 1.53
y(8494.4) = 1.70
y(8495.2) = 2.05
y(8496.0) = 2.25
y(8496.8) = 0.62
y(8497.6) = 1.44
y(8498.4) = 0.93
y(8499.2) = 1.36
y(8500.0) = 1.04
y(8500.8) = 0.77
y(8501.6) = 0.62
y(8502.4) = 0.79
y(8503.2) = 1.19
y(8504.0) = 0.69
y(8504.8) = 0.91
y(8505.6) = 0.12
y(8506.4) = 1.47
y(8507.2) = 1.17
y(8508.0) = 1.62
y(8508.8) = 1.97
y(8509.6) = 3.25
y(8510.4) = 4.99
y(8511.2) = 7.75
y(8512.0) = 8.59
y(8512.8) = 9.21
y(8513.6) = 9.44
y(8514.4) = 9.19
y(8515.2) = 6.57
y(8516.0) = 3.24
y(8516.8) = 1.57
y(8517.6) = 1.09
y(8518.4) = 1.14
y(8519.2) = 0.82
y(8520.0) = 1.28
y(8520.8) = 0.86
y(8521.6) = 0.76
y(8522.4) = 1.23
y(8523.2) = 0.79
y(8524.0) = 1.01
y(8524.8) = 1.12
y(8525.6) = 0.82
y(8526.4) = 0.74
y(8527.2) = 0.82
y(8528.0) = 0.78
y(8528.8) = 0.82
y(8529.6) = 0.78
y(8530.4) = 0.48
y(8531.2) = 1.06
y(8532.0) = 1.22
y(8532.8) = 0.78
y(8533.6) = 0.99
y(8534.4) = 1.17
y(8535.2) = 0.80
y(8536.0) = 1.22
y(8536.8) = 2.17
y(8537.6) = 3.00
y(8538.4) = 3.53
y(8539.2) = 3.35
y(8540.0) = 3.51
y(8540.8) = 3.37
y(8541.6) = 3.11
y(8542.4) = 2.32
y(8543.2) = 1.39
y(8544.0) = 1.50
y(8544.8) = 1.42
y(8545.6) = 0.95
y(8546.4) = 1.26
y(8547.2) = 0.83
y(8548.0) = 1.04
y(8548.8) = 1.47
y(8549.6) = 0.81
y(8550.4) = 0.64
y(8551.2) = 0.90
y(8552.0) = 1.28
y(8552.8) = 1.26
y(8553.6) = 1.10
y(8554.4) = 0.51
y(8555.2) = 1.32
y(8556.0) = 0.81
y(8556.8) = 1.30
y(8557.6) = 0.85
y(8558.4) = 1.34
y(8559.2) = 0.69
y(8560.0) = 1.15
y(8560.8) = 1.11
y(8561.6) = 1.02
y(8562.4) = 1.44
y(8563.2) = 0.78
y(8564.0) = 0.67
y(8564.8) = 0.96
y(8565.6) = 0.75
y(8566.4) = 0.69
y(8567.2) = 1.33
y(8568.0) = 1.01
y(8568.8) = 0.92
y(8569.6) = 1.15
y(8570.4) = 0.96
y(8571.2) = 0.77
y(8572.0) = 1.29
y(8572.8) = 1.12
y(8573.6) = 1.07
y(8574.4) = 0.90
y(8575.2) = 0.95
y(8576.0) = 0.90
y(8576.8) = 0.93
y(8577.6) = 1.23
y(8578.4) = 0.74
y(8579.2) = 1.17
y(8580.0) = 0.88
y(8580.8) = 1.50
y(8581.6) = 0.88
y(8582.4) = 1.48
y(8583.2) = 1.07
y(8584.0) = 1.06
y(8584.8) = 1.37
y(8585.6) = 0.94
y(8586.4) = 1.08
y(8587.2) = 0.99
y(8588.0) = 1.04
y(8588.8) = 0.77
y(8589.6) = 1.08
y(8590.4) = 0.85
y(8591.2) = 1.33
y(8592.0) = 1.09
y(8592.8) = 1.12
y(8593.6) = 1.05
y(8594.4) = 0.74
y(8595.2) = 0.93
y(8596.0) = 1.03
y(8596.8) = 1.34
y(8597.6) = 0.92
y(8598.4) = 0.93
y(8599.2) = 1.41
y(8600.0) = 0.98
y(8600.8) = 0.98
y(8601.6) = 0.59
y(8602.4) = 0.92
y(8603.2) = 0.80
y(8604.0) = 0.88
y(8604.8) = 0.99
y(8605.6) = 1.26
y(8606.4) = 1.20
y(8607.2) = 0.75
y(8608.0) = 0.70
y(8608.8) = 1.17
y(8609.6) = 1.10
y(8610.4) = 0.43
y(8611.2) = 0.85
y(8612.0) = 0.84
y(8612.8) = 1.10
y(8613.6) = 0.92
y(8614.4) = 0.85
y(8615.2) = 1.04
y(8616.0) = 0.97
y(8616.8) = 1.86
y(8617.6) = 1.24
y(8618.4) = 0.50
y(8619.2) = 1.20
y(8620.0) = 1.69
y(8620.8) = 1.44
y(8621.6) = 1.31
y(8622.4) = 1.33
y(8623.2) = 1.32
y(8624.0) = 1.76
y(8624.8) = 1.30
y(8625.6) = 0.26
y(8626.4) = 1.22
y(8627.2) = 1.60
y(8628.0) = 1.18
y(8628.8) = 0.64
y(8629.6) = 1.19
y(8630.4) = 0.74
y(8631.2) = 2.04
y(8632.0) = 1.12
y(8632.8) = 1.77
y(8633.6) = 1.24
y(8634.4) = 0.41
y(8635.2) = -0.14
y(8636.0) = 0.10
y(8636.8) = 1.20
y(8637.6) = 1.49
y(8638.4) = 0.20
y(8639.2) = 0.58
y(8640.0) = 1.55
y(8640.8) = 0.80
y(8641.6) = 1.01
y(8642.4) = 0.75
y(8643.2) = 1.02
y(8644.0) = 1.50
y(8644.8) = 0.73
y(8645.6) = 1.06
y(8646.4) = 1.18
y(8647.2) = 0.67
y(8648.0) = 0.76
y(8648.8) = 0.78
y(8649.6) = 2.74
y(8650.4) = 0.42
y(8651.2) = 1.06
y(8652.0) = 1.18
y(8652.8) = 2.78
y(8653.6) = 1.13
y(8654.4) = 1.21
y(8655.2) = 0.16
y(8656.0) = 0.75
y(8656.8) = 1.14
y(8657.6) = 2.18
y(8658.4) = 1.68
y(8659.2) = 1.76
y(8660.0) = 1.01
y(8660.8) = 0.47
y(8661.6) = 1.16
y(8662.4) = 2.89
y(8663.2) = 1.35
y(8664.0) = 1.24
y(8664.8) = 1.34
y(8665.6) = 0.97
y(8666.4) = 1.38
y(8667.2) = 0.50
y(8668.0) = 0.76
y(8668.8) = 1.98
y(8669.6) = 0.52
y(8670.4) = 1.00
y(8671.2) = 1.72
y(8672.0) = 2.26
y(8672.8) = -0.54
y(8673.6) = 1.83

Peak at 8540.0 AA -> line [N II] 6583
